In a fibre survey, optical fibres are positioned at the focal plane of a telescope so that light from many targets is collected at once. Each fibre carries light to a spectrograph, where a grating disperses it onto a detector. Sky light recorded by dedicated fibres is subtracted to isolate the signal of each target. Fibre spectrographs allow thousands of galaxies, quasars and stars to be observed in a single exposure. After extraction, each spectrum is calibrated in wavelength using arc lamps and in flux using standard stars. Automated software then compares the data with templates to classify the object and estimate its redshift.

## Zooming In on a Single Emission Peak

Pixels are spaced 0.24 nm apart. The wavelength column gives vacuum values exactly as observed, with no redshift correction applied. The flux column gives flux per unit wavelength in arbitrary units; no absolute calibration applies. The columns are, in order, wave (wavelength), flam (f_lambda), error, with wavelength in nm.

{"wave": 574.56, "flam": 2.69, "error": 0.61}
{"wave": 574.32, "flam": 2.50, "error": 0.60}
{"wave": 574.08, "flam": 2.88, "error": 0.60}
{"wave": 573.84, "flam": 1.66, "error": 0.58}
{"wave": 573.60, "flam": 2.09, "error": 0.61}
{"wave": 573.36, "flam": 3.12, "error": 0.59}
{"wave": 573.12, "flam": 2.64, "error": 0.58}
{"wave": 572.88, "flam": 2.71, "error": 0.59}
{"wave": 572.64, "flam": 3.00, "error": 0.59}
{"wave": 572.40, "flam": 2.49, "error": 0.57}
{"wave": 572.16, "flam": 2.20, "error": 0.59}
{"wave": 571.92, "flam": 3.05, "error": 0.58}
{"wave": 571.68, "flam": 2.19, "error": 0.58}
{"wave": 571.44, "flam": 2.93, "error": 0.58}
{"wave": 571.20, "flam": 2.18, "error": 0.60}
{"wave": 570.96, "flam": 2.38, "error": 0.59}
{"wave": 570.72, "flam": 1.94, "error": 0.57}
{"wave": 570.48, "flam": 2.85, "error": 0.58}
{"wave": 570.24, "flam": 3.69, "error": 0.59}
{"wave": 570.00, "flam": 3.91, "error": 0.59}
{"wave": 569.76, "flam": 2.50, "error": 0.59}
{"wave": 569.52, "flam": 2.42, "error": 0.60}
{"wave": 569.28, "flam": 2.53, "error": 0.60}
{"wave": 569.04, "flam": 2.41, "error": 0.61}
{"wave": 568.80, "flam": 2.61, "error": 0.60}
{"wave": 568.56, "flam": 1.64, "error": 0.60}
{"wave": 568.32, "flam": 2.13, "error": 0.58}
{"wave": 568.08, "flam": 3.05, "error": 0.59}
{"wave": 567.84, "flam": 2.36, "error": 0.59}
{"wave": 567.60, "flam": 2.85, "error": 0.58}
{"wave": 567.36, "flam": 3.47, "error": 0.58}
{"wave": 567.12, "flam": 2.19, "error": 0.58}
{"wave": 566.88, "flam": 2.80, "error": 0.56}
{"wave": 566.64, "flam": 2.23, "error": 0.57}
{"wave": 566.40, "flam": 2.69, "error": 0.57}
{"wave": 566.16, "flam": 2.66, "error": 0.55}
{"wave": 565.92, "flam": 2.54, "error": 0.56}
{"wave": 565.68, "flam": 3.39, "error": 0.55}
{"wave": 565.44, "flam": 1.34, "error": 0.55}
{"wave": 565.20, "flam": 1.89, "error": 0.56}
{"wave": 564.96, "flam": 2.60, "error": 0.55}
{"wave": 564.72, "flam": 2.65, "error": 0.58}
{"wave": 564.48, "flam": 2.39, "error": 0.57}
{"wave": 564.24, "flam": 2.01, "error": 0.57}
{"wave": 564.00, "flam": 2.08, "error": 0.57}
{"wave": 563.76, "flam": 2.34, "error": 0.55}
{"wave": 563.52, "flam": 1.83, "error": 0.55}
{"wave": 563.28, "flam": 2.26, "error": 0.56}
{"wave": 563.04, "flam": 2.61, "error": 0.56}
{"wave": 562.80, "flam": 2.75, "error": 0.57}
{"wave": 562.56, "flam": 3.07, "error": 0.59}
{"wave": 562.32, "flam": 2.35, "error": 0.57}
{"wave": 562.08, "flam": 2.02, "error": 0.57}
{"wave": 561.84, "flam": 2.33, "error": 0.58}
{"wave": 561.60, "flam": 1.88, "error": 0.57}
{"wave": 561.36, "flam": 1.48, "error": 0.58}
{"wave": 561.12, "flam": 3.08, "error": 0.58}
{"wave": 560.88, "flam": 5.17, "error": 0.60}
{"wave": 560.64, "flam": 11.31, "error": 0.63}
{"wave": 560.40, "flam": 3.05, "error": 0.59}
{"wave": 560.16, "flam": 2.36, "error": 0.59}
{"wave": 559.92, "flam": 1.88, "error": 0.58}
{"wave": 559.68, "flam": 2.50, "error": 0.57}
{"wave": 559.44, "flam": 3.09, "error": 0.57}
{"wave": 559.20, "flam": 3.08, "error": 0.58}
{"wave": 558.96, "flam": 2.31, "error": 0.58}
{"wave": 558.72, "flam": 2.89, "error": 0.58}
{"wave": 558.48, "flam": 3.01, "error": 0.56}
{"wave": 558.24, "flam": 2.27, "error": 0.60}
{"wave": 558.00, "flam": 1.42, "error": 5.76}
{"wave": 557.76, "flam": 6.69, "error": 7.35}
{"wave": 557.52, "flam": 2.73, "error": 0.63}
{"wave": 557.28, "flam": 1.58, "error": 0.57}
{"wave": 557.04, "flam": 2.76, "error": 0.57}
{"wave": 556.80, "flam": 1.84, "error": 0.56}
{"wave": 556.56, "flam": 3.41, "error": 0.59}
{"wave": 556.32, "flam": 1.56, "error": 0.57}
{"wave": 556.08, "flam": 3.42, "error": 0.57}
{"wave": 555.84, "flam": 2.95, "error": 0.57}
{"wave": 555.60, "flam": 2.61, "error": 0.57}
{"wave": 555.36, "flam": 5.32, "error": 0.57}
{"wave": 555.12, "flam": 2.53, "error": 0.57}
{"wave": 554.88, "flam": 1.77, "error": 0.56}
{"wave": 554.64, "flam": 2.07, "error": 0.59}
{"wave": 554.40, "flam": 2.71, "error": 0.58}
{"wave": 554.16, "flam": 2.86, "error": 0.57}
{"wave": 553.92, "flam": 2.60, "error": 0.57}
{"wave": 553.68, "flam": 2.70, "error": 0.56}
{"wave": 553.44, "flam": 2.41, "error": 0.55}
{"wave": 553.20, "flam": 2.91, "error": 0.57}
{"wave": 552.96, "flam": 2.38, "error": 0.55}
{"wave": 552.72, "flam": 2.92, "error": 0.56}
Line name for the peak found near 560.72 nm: [O III]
